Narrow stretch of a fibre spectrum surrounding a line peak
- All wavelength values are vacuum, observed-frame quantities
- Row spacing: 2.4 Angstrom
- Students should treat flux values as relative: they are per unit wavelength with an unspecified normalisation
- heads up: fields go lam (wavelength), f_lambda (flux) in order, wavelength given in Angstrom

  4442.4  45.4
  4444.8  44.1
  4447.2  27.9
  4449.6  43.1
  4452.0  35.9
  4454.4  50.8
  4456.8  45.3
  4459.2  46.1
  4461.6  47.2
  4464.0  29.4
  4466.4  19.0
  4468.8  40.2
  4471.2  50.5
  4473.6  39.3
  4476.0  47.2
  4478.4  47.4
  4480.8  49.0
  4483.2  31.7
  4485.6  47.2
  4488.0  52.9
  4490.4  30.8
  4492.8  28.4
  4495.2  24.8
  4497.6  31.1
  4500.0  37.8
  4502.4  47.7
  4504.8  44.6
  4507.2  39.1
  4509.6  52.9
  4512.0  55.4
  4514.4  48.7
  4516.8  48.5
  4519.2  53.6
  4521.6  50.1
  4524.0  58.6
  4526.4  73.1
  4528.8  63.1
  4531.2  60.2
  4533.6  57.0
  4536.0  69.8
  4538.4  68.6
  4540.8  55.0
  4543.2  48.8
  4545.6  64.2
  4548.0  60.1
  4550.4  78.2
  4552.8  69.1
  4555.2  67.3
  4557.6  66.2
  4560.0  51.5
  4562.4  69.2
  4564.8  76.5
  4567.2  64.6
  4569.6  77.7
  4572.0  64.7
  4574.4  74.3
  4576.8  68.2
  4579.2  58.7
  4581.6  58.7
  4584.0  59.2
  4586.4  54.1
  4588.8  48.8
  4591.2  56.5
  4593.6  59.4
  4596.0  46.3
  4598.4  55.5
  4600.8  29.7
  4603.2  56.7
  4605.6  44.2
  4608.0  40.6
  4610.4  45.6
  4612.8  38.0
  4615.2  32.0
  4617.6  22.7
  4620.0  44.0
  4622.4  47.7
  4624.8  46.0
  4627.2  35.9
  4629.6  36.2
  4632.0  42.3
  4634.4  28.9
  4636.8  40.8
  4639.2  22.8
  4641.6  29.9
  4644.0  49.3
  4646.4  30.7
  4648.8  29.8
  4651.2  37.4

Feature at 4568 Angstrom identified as C III] 1909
